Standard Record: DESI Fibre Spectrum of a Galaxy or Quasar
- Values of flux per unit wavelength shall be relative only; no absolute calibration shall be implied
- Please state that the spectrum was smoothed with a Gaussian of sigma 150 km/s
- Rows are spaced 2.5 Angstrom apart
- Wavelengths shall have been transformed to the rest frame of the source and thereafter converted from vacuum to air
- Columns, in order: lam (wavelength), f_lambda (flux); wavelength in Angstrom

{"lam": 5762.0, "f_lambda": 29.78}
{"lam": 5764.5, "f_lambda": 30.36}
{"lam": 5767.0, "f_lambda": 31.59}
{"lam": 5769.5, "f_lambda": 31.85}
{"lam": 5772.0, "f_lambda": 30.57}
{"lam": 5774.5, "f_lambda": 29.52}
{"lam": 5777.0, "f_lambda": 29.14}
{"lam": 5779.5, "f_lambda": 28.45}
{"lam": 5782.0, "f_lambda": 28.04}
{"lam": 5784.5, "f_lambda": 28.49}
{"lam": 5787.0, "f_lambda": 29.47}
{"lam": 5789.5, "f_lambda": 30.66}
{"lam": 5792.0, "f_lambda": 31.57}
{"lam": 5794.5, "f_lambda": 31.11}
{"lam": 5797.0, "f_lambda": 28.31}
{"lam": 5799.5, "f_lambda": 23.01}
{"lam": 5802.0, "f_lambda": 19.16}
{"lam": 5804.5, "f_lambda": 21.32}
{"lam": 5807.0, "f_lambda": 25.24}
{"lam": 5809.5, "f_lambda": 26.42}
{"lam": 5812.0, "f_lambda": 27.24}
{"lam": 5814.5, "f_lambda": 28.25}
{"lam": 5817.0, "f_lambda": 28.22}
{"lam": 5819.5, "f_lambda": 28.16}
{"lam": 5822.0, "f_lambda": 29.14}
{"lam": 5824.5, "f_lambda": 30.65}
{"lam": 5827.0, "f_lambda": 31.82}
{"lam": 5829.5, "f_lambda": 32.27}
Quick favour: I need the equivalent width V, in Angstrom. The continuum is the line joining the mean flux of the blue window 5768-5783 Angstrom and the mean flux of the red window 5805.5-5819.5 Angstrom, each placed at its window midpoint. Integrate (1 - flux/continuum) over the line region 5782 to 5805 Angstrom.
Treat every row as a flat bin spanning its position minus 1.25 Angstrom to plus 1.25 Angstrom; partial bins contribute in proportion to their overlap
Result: 1.0 Angstrom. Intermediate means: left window 29.7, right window 27.1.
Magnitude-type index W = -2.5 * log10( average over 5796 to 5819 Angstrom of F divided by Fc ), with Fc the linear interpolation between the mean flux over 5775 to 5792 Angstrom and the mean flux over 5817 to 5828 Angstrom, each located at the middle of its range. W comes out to 0.17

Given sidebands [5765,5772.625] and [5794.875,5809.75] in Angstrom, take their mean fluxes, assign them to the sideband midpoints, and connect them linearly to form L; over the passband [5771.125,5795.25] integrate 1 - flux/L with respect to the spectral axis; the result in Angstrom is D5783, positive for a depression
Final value -1.3 Angstrom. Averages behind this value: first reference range 31.3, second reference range 24.2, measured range 29.7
